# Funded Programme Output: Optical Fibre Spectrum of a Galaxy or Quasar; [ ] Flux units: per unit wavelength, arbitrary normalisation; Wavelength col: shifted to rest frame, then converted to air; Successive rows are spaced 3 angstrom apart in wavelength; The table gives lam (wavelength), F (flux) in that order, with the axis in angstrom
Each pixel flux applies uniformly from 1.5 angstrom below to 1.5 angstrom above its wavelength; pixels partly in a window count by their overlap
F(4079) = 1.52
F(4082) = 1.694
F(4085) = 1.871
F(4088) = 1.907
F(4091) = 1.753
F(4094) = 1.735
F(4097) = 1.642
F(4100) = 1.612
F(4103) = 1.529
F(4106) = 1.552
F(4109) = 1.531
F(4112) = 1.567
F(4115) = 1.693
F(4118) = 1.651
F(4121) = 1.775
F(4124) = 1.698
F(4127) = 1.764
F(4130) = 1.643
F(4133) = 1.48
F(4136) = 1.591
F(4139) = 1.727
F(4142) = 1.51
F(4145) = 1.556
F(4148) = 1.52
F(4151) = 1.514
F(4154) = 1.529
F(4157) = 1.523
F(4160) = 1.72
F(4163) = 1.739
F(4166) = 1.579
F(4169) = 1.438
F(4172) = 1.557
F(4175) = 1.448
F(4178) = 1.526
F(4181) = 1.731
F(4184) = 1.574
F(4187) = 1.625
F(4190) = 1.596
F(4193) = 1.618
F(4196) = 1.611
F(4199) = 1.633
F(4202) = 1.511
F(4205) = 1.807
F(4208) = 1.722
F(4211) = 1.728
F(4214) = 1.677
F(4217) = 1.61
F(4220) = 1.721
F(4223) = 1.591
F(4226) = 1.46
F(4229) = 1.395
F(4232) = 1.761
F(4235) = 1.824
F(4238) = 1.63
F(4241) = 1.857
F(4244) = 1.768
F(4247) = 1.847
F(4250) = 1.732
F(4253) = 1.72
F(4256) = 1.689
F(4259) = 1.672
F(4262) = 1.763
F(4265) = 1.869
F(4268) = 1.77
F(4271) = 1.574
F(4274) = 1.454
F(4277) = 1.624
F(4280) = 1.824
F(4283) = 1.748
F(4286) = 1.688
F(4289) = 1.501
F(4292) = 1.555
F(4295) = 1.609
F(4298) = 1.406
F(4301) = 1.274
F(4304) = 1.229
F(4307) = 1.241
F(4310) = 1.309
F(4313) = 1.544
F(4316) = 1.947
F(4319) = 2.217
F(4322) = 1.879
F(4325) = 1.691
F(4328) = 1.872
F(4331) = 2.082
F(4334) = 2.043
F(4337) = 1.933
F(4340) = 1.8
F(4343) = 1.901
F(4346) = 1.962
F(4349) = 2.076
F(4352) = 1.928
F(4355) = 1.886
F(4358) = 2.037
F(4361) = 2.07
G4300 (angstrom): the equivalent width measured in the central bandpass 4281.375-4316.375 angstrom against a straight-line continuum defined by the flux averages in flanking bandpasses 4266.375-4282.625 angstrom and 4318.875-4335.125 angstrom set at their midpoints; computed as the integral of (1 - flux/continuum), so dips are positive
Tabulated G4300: 5.8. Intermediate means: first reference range 1.66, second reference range 1.94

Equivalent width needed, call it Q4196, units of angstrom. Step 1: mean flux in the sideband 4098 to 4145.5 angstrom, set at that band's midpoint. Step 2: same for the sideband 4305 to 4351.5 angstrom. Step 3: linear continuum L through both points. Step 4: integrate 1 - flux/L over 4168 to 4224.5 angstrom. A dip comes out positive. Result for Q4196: 2.55 angstrom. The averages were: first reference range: 1.62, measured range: 1.62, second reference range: 1.83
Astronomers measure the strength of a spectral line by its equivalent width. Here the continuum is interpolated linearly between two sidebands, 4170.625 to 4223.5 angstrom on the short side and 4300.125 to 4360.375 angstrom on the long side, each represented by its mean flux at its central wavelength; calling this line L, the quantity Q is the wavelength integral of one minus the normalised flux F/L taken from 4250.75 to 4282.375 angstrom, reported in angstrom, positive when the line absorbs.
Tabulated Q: 0.4 angstrom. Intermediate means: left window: 1.63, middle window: 1.7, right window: 1.8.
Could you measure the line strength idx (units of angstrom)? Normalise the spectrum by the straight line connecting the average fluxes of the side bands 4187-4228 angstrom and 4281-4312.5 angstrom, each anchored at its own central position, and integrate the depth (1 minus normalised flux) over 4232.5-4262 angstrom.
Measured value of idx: -3.6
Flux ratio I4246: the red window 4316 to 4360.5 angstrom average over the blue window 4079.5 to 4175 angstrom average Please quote 1.20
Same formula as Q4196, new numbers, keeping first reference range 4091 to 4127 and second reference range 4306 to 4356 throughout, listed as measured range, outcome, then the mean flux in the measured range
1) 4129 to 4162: 2.0 angstrom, 1.58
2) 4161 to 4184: 1.7 angstrom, 1.58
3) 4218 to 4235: 1.4 angstrom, 1.61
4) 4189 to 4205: 1.0 angstrom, 1.61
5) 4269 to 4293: 2.3 angstrom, 1.63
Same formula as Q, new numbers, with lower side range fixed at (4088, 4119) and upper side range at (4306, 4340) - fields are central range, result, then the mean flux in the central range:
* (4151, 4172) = 1.3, 1.58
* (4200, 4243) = 1.6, 1.66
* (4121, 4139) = 0.1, 1.65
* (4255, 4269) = 0.0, 1.75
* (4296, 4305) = 2.3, 1.32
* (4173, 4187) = 1.0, 1.58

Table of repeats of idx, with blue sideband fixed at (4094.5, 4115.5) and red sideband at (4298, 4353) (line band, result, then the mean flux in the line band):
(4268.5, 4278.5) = 0.9 angstrom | 1.57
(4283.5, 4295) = 0.9 angstrom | 1.6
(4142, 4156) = 0.8 angstrom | 1.53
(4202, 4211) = -0.2 angstrom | 1.72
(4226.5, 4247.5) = -0.2 angstrom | 1.71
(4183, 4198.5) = 0.5 angstrom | 1.61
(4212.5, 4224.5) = 0.2 angstrom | 1.65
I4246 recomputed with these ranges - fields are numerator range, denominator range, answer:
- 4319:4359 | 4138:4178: 1.24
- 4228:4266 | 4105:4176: 1.09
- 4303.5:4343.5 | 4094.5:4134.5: 1.09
